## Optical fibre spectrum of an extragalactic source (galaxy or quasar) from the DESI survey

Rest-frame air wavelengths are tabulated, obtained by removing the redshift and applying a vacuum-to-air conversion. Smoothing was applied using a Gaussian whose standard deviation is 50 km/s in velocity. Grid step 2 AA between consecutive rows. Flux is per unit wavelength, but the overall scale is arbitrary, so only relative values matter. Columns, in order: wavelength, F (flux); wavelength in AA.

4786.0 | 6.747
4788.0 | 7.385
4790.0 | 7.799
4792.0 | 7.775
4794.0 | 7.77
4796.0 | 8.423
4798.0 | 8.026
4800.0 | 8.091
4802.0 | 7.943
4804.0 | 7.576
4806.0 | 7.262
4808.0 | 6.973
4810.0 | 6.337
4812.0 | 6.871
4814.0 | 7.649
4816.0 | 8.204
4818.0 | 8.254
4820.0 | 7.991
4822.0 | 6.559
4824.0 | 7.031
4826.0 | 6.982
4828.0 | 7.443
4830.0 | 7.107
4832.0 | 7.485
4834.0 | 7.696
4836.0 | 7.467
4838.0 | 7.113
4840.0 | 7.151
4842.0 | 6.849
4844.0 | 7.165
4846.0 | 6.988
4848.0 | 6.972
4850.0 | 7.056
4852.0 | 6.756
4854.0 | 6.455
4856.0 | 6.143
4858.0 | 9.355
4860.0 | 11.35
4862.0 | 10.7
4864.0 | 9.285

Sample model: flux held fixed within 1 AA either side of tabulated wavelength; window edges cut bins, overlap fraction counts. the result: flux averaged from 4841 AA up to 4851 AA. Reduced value 7.01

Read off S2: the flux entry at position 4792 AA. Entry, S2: 7.775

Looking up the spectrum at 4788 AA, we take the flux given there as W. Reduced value 7.385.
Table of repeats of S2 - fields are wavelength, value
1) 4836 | 7.467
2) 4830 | 7.107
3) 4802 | 7.943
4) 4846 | 6.988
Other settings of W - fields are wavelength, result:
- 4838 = 7.113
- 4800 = 8.091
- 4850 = 7.056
